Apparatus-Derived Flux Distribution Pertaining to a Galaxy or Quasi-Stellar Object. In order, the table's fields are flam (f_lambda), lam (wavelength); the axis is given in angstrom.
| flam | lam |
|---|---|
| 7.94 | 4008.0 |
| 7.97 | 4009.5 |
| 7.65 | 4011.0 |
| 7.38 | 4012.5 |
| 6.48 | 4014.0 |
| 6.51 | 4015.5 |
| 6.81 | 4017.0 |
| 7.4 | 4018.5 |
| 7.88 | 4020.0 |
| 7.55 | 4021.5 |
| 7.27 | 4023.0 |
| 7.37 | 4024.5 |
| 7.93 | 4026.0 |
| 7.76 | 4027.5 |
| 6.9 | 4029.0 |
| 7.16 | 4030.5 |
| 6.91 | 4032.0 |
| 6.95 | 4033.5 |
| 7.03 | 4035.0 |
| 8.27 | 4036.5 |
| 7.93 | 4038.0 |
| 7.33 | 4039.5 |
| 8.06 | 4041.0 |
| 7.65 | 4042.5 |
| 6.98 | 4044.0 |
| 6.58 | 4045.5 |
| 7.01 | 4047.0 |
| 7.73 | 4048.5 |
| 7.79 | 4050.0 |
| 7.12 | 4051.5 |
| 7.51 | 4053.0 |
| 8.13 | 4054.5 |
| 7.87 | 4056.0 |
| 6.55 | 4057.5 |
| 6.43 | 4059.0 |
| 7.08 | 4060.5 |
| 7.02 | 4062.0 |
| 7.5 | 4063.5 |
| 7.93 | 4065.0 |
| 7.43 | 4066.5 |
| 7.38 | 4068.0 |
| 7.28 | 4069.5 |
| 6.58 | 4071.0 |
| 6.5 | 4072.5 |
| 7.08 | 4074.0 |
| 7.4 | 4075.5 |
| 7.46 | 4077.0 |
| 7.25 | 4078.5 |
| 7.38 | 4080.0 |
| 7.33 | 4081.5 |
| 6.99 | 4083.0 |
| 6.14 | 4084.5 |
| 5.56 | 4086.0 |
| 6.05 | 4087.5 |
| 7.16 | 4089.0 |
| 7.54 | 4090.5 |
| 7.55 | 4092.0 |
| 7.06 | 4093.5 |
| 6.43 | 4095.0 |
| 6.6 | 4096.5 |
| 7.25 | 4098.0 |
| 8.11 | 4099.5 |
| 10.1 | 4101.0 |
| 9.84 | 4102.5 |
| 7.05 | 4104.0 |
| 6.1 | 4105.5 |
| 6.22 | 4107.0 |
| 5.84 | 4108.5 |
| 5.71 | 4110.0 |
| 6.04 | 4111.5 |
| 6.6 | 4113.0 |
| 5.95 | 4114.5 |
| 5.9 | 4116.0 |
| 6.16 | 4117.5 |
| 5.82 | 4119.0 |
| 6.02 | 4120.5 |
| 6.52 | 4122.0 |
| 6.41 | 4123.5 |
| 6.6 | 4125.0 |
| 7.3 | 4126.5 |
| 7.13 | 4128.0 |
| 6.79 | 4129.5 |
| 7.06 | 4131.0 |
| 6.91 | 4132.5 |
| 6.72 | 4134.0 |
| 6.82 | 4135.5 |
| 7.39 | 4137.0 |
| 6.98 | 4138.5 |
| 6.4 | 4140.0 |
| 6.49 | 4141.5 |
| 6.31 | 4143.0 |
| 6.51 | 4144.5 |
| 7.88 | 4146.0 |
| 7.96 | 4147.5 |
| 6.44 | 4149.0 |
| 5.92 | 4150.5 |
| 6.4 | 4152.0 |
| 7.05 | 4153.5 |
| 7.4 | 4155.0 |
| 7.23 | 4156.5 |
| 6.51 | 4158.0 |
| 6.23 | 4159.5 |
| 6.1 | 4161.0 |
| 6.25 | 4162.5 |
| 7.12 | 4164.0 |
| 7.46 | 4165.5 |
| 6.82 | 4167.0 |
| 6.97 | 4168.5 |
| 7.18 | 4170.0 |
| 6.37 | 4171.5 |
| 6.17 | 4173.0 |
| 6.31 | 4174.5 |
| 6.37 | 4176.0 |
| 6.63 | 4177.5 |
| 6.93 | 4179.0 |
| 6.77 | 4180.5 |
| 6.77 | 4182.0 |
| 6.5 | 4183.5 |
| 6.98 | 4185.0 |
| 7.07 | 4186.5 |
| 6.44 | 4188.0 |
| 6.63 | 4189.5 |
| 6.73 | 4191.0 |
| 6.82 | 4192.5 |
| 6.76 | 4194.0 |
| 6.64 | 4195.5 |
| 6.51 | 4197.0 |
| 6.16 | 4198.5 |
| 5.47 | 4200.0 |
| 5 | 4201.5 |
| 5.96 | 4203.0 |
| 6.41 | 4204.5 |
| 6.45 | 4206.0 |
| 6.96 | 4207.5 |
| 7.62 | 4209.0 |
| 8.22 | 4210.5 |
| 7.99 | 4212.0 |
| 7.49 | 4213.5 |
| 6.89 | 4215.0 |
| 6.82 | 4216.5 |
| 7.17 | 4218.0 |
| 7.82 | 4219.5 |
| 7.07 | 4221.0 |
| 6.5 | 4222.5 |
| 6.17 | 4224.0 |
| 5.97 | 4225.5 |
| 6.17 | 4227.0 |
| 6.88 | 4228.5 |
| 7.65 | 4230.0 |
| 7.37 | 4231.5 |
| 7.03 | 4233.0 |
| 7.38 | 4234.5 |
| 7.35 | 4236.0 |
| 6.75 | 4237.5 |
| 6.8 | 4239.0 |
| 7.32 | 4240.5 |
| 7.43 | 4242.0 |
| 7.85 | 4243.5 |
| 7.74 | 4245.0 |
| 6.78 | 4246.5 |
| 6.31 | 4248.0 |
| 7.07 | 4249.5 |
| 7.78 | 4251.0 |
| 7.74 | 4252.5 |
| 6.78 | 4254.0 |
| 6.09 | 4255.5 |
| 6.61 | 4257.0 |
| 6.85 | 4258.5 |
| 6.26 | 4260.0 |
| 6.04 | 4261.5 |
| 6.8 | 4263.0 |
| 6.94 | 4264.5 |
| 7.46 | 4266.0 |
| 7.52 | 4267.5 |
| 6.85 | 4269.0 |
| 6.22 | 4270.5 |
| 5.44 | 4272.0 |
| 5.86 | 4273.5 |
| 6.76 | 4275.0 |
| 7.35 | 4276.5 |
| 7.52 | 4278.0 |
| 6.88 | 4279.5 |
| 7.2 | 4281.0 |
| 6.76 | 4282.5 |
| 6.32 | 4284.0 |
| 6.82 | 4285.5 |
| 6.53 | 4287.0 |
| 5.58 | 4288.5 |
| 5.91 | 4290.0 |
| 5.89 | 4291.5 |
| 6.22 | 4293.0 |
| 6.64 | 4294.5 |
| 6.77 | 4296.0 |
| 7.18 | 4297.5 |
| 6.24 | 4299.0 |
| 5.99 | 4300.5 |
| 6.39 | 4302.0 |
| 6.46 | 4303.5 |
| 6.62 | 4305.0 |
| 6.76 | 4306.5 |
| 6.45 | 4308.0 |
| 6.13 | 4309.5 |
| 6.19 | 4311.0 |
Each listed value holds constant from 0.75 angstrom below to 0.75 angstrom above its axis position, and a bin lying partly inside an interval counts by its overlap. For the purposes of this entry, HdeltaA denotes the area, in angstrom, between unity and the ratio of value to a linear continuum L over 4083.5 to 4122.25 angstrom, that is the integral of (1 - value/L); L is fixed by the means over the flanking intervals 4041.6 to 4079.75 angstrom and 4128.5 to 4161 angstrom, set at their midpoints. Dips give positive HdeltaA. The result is 1.6 angstrom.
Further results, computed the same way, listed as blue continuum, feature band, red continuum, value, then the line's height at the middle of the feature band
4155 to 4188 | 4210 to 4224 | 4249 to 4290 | -1.1 angstrom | 6.72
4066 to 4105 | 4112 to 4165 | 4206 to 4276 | 3.6 angstrom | 7.15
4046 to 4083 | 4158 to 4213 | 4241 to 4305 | 2.2 angstrom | 6.95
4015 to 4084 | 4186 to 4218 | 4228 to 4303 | 1.0 angstrom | 6.95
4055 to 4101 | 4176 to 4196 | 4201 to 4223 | 0.8 angstrom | 7.01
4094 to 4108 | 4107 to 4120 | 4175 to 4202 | 2.4 angstrom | 7.35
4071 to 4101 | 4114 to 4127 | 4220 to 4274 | 1.4 angstrom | 7.02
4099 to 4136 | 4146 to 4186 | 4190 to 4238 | 0.3 angstrom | 6.8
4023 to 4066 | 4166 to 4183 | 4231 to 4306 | 0.8 angstrom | 7.02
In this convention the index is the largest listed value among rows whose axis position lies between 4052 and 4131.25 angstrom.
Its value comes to 10.1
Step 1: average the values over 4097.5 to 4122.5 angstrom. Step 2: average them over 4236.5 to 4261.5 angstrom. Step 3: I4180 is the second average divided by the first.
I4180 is 1.0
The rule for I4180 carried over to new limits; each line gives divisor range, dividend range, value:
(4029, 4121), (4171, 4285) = 0.96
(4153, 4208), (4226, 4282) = 1.05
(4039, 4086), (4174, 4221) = 0.94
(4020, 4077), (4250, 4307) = 0.90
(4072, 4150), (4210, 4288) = 1.01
